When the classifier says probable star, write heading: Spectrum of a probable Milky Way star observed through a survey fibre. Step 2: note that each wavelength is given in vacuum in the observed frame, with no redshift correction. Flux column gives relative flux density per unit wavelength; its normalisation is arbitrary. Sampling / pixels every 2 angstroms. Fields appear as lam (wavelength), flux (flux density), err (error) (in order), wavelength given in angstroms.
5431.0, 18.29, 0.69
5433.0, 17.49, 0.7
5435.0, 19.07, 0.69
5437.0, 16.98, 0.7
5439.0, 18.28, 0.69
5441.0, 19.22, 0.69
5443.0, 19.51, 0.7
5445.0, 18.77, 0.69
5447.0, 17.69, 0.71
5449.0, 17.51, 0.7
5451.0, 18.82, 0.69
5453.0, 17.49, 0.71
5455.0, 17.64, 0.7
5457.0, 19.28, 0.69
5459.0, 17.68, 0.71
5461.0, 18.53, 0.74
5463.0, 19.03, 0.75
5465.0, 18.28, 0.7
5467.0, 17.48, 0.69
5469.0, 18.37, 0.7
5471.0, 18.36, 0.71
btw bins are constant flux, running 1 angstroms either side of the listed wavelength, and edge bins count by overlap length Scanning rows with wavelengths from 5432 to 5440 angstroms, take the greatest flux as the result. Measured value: 19.07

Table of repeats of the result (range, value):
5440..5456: 19.51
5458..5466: 19.03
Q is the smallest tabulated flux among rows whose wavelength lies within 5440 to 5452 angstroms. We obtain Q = 17.51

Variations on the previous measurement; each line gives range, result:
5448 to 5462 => 17.49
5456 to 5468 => 17.48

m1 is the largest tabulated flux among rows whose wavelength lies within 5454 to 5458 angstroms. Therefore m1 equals 19.28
